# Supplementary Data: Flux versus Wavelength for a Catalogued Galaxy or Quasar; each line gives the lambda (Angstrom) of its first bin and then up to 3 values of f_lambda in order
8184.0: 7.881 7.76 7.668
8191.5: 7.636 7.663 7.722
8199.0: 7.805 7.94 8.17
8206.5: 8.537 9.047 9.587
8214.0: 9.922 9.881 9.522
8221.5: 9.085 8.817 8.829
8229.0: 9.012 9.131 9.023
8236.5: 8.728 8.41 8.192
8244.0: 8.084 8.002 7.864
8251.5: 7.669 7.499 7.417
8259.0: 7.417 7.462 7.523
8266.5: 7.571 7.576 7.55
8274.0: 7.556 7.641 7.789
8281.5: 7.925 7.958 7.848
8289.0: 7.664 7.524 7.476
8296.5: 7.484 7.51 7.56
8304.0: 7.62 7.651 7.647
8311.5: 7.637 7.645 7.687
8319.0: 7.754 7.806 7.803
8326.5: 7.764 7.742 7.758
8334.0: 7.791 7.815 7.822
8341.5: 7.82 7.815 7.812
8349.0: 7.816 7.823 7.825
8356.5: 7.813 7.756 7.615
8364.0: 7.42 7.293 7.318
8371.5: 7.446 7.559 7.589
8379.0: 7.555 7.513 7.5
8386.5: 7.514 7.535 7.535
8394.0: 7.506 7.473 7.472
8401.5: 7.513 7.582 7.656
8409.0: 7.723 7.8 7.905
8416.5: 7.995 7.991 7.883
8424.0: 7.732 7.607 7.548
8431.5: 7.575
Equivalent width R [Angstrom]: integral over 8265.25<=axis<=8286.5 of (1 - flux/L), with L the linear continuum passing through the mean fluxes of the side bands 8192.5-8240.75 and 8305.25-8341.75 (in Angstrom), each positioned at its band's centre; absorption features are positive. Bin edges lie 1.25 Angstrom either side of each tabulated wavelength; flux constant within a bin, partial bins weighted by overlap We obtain 1.3 Angstrom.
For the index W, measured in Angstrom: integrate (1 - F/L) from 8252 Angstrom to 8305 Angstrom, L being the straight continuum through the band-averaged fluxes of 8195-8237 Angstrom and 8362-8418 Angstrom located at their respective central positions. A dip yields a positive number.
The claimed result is 5.0 Angstrom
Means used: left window 8.86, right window 7.57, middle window 7.6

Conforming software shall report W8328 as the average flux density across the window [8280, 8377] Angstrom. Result 7.68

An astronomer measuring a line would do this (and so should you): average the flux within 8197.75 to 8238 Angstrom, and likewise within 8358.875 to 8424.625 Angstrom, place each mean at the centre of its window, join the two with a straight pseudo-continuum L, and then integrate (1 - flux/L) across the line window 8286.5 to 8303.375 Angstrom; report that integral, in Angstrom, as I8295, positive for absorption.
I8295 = 1.6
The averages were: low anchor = 8.94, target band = 7.56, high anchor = 7.6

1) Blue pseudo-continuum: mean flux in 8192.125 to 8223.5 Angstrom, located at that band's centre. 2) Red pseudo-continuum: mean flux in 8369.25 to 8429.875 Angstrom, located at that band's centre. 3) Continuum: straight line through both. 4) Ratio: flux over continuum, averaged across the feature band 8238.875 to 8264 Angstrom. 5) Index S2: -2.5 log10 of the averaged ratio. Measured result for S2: 0.10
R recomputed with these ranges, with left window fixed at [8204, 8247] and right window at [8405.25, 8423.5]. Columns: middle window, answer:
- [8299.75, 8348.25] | 3.64 Angstrom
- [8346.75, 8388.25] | 2.68 Angstrom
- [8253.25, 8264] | 1.57 Angstrom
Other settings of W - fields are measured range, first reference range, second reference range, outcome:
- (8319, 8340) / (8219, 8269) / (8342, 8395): 0.02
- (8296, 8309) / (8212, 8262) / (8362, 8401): 0.77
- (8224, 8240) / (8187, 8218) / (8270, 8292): -1.33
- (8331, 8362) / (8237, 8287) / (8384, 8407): -0.75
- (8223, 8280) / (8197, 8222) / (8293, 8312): 1.93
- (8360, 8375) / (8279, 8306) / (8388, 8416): 0.37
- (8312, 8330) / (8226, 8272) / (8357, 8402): 0.03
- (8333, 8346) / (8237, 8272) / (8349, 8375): -0.31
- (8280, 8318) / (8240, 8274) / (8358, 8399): -0.19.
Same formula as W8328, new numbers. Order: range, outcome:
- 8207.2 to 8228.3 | 9.31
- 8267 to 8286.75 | 7.72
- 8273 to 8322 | 7.67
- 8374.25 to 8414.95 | 7.58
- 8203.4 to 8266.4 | 8.5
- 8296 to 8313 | 7.59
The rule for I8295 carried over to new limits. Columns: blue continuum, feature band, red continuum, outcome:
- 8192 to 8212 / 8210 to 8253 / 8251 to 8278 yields -4.8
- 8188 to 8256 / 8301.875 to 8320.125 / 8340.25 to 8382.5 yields 0.7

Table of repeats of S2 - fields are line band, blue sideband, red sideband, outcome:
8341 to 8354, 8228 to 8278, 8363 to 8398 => -0.03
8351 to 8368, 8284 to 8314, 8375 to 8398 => -0.01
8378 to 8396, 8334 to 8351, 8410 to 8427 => 0.04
